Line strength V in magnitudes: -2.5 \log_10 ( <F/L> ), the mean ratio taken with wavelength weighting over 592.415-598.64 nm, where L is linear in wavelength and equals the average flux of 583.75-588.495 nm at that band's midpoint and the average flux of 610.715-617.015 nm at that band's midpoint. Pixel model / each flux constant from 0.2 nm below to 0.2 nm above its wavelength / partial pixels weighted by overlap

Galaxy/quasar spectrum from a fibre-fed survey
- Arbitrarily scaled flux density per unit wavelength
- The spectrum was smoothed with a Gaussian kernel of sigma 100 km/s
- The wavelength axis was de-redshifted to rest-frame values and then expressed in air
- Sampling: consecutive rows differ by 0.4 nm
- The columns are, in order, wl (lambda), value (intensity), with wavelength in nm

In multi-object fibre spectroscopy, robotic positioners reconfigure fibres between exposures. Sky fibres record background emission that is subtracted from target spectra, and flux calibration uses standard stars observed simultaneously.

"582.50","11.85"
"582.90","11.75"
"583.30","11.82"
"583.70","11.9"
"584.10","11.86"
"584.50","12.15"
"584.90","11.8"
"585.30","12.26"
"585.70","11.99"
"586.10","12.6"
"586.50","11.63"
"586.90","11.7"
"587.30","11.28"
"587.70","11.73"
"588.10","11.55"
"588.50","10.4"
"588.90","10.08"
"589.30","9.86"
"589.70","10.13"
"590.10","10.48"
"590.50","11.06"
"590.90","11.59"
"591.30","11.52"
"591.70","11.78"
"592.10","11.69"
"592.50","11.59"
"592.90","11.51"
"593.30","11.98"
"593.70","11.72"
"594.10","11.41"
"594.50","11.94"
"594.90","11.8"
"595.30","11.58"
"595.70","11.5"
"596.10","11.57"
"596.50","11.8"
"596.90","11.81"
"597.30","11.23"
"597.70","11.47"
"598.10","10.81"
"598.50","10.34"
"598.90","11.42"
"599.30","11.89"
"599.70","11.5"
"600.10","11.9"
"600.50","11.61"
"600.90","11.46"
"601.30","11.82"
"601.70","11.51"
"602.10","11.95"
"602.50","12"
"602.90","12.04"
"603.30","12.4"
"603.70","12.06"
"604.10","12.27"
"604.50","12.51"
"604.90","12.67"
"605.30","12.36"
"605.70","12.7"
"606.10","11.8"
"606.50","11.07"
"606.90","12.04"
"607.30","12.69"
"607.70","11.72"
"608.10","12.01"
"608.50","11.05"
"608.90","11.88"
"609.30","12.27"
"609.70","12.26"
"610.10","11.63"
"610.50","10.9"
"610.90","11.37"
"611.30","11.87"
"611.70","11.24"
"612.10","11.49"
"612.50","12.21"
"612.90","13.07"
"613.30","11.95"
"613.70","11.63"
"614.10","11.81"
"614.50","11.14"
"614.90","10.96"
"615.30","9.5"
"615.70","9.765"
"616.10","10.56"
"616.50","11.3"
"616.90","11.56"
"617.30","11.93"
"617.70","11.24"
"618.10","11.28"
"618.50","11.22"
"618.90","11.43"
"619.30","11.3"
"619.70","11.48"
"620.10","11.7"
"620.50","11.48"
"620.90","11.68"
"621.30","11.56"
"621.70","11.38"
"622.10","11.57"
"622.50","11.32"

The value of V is 0.01 mag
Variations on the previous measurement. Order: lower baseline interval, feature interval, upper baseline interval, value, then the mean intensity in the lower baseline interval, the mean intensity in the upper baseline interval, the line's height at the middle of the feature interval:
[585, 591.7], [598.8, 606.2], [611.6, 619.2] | -0.066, 11.3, 11.3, 11.3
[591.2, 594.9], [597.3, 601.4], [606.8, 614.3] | 0.032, 11.7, 11.8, 11.7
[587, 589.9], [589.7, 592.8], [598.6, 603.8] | -0.032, 10.8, 11.8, 11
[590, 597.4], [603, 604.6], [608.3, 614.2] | -0.054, 11.6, 11.8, 11.7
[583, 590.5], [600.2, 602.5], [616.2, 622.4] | -0.027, 11.4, 11.5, 11.4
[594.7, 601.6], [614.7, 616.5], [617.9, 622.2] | 0.115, 11.5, 11.5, 11.5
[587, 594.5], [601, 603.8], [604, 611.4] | -0.021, 11.2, 11.9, 11.7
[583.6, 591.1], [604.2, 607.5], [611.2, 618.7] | -0.081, 11.4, 11.3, 11.4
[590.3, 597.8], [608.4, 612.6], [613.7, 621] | -0.032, 11.6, 11.2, 11.3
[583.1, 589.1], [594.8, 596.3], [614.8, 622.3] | -0.007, 11.6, 11.2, 11.5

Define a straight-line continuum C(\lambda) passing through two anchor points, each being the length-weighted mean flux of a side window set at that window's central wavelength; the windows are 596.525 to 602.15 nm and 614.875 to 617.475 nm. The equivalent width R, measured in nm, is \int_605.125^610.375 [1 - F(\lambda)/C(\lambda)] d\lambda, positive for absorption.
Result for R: -0.39 nm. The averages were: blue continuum 11.5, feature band 11.9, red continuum 10.8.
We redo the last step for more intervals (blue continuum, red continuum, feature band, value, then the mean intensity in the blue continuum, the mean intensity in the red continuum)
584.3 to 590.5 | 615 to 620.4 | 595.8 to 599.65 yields -0.05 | 11.3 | 11.1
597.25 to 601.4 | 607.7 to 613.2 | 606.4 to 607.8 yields -0.03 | 11.4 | 11.8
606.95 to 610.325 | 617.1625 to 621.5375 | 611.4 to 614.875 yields -0.01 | 11.9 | 11.5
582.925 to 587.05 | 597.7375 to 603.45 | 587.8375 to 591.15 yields 0.33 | 12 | 11.6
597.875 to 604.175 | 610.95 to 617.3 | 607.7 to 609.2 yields -0.03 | 11.7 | 11.4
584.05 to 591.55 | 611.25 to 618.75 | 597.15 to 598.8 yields 0.05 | 11.3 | 11.3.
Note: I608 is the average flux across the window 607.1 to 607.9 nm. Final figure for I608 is 12.2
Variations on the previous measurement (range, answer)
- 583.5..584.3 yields 11.9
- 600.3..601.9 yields 11.6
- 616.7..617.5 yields 11.7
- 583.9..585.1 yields 11.9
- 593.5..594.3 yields 11.6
